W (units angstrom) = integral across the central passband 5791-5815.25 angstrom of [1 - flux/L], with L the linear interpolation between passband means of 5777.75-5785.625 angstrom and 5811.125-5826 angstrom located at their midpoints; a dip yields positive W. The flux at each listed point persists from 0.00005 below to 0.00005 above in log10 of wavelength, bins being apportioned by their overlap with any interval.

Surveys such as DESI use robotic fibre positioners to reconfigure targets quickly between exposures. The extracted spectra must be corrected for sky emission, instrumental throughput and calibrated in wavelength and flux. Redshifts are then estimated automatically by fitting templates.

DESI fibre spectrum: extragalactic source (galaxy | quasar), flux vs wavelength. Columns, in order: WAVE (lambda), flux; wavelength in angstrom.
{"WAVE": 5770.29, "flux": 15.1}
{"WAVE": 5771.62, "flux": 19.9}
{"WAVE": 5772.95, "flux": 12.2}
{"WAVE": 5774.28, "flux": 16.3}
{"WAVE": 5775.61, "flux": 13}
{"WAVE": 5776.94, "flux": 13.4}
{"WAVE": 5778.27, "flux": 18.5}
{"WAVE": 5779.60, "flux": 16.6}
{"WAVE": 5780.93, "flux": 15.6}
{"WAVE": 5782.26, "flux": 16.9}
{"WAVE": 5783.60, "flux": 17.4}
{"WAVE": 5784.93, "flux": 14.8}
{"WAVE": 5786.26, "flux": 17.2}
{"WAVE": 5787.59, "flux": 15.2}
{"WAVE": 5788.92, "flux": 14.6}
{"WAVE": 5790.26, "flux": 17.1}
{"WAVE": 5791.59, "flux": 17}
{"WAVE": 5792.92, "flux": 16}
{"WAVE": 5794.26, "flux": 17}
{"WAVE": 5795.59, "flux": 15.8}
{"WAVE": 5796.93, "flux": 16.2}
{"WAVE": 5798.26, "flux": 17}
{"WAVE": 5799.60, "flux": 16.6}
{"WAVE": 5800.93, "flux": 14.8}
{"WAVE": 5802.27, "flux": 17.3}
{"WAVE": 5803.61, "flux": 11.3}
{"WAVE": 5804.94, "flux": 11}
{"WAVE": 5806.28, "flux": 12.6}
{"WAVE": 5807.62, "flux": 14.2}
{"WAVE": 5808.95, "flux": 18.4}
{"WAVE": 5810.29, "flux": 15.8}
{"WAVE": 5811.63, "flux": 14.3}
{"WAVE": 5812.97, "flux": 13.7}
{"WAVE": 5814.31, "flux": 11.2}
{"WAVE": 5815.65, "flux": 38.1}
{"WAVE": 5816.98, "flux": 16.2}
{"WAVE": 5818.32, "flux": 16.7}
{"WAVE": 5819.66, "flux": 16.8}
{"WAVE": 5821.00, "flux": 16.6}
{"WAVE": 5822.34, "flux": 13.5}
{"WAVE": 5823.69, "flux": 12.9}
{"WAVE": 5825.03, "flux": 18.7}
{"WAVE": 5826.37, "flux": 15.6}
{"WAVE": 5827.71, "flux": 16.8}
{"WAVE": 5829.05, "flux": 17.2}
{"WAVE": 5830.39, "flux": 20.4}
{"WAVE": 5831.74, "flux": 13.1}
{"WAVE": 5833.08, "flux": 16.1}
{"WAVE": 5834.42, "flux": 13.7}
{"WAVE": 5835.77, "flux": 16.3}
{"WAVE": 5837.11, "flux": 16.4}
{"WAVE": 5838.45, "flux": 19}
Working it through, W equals 2.4 angstrom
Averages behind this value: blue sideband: 16.6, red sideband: 17.2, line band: 15.3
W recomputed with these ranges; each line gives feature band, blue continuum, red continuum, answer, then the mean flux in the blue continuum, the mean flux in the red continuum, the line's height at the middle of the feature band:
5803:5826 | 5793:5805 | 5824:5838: -0.11 angstrom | 15.5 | 16.4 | 15.9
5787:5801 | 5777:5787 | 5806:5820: 0.51 angstrom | 16.5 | 17.2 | 16.8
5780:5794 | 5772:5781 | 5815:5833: -0.38 angstrom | 15.2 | 17.8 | 15.8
